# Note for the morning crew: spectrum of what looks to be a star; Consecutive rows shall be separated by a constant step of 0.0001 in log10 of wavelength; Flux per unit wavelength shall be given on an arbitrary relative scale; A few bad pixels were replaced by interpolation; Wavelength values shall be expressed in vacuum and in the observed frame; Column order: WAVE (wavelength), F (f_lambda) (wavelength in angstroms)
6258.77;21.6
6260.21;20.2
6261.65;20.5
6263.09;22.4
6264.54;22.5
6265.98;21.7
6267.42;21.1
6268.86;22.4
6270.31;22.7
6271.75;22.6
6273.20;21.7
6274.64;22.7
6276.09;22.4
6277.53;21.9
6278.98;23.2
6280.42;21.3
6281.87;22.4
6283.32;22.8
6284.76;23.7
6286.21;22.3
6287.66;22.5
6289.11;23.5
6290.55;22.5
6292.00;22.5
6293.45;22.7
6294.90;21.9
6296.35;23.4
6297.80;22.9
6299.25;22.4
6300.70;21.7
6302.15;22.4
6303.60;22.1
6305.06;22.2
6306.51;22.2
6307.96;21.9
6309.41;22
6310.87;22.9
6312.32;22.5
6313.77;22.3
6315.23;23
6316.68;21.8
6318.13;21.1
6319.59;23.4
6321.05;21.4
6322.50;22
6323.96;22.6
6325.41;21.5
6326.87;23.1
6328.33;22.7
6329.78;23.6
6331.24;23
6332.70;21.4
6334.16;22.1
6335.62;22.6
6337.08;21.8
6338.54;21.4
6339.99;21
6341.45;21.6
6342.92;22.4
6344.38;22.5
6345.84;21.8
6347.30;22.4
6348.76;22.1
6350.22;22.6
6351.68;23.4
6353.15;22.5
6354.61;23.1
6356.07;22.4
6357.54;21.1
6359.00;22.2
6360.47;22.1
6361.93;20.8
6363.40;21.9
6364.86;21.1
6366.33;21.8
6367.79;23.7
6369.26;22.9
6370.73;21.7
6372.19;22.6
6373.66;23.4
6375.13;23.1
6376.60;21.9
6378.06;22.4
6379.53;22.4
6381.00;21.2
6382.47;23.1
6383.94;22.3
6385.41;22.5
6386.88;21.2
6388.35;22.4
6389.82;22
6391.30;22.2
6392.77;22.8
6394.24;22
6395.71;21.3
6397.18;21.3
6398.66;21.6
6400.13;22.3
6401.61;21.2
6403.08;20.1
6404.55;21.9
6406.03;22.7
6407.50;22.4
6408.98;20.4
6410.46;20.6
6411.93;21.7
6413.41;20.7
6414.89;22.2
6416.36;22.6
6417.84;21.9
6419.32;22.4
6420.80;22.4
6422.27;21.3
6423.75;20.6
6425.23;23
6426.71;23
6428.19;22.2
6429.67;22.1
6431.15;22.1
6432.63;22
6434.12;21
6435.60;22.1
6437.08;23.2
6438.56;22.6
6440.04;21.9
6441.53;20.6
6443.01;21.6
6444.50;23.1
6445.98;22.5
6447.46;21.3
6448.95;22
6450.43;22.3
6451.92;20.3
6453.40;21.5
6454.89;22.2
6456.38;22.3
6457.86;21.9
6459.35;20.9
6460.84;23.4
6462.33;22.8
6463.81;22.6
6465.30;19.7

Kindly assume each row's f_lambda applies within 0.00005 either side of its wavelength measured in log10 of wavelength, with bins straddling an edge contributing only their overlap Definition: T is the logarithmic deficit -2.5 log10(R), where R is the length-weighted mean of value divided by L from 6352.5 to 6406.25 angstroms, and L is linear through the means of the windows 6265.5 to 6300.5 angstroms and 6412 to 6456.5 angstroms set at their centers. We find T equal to 0.00 mag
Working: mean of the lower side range 22.5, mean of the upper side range 22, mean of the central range 22.1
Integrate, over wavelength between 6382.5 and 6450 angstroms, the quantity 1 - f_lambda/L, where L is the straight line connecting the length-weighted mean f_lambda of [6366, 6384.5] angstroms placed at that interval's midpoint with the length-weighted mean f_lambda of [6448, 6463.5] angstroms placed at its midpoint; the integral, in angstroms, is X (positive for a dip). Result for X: 1.00 angstroms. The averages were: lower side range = 22.5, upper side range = 22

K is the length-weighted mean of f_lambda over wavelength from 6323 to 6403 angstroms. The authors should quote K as 22.2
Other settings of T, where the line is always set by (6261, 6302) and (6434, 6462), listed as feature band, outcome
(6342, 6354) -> -0.012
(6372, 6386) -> -0.017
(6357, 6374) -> 0.004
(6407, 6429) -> 0.011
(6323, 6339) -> -0.005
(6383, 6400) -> 0.006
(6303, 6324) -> 0.004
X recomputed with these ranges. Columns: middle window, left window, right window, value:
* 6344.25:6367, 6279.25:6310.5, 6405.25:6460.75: 0.1 angstroms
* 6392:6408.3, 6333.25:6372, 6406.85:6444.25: 0.1 angstroms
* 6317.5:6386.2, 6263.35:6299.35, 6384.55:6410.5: -0.7 angstroms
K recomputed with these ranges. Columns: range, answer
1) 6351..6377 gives 22.3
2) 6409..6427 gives 21.8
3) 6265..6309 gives 22.4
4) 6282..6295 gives 22.7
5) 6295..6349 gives 22.2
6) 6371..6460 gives 21.9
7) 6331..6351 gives 22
